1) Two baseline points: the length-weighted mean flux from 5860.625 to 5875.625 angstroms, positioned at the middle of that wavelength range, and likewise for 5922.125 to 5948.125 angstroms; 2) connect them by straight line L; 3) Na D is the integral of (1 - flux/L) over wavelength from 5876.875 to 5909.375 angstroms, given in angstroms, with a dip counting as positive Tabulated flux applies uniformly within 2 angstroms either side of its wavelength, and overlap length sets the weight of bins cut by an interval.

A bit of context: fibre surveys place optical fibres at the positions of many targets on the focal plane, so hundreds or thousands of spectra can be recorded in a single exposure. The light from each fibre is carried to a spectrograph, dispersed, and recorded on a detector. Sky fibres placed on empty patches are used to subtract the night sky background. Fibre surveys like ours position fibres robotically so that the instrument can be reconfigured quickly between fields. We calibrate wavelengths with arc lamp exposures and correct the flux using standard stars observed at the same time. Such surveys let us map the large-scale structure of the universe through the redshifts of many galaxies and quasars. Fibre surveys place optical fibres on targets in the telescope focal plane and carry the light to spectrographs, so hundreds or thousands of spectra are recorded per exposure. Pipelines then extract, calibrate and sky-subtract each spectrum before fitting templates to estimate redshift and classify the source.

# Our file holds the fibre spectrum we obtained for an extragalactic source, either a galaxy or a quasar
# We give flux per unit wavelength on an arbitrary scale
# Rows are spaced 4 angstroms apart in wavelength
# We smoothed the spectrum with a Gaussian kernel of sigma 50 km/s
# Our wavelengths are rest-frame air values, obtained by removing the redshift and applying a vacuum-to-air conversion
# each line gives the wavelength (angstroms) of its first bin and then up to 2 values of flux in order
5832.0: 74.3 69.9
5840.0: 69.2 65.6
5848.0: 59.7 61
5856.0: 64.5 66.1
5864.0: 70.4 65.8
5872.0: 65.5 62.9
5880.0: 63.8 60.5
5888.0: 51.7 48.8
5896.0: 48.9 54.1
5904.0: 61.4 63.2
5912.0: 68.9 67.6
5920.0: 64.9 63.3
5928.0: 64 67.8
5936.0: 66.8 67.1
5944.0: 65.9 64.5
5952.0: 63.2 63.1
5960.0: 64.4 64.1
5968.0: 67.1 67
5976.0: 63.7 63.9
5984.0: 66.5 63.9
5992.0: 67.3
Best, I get 4.7 angstroms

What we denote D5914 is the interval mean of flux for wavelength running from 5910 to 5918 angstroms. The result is 68.2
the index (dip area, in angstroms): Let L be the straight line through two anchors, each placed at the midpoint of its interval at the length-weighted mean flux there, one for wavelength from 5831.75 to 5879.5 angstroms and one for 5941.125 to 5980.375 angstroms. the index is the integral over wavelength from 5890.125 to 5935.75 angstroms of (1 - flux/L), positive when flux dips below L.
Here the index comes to 2.7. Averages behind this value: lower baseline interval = 65.9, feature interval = 61.4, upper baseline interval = 64.8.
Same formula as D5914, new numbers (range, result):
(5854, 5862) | 65.3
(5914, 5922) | 66.2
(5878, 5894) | 56.2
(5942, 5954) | 64.5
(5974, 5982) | 63.8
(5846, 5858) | 61.7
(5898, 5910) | 59.6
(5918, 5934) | 65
